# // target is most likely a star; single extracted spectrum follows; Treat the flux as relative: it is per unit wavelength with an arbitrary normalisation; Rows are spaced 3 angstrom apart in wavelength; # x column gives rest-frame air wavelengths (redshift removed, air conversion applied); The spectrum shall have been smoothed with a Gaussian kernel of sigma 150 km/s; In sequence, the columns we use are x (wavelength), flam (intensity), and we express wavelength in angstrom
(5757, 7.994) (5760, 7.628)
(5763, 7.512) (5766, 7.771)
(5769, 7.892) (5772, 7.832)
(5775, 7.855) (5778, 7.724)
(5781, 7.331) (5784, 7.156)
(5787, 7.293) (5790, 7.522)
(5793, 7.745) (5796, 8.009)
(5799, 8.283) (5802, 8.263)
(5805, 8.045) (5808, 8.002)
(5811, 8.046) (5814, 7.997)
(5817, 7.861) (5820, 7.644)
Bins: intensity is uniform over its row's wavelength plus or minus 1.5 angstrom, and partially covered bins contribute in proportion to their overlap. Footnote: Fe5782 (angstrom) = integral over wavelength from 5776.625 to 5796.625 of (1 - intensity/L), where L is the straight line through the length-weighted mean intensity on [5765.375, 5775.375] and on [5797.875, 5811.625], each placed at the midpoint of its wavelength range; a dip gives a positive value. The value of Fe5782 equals 1.2 angstrom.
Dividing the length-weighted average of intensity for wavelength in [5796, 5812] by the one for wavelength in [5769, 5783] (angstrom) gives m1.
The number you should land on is 1.06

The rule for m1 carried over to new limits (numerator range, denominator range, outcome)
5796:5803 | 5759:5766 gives 1.08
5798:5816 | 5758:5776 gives 1.04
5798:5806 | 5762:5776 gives 1.05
